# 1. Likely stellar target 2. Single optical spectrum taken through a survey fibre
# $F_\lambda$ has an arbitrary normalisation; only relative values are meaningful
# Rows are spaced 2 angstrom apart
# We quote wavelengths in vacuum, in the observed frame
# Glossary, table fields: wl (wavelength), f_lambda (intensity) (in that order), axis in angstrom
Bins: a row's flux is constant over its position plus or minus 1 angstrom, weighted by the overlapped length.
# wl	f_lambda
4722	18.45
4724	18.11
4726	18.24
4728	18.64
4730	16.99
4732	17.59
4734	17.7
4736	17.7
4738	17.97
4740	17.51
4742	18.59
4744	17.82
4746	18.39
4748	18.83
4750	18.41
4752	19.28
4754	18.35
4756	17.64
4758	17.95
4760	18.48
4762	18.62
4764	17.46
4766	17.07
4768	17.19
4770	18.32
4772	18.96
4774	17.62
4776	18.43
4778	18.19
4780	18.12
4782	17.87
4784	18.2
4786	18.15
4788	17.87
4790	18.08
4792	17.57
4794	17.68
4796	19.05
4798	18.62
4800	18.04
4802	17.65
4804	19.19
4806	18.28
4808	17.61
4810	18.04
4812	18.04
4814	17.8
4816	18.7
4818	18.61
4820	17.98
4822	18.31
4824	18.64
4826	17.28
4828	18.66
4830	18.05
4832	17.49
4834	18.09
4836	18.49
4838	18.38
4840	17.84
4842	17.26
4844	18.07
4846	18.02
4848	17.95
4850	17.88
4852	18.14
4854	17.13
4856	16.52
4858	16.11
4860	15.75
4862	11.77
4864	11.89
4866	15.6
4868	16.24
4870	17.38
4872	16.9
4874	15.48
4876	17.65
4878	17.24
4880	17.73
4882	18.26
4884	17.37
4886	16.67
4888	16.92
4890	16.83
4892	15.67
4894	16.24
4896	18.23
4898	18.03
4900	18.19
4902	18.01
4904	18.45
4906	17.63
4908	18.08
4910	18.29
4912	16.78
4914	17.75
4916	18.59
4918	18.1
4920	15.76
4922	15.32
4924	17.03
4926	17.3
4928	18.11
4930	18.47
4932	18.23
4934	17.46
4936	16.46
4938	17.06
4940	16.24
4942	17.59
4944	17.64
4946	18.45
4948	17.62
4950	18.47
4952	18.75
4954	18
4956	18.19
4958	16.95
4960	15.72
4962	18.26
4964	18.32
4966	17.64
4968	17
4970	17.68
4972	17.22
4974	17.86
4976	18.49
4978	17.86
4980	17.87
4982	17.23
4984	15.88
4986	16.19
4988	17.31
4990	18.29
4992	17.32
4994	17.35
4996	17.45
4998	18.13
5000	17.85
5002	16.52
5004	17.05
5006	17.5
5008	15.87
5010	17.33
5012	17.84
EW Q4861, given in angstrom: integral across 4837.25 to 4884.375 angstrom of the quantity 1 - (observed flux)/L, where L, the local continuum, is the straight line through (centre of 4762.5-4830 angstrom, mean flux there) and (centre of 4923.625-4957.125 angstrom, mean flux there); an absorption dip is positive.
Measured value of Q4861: 3.1 angstrom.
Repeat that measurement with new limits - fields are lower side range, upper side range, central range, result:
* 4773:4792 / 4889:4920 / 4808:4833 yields -0.30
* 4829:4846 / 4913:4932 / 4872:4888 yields 0.48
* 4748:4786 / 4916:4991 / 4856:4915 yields 3.07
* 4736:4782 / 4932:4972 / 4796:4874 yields 2.10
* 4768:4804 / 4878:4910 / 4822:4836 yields -0.15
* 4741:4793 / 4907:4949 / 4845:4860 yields 0.41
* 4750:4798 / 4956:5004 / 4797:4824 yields -0.37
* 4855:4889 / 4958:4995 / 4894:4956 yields -3.12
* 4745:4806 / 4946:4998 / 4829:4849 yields 0.02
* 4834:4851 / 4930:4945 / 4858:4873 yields 2.26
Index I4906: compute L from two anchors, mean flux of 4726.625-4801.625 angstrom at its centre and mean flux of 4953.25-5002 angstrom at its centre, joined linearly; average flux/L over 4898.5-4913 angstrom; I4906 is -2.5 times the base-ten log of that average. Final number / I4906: -0.01 mag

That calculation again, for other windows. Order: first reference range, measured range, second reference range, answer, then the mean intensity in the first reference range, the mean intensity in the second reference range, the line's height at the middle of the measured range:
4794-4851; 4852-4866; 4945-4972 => 0.189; 18.1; 17.8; 18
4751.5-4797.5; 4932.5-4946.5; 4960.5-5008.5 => 0.019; 18.1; 17.4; 17.6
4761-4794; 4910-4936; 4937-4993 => 0.014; 18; 17.5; 17.6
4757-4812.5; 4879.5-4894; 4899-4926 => 0.041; 18.1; 17.5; 17.6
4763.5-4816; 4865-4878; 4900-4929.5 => 0.072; 18.1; 17.6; 17.7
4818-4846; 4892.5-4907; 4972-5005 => 0.002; 18.1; 17.4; 17.8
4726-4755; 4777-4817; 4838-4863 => -0.038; 18.1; 16.9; 17.5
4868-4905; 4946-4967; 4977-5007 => -0.032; 17.3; 17.3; 17.3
